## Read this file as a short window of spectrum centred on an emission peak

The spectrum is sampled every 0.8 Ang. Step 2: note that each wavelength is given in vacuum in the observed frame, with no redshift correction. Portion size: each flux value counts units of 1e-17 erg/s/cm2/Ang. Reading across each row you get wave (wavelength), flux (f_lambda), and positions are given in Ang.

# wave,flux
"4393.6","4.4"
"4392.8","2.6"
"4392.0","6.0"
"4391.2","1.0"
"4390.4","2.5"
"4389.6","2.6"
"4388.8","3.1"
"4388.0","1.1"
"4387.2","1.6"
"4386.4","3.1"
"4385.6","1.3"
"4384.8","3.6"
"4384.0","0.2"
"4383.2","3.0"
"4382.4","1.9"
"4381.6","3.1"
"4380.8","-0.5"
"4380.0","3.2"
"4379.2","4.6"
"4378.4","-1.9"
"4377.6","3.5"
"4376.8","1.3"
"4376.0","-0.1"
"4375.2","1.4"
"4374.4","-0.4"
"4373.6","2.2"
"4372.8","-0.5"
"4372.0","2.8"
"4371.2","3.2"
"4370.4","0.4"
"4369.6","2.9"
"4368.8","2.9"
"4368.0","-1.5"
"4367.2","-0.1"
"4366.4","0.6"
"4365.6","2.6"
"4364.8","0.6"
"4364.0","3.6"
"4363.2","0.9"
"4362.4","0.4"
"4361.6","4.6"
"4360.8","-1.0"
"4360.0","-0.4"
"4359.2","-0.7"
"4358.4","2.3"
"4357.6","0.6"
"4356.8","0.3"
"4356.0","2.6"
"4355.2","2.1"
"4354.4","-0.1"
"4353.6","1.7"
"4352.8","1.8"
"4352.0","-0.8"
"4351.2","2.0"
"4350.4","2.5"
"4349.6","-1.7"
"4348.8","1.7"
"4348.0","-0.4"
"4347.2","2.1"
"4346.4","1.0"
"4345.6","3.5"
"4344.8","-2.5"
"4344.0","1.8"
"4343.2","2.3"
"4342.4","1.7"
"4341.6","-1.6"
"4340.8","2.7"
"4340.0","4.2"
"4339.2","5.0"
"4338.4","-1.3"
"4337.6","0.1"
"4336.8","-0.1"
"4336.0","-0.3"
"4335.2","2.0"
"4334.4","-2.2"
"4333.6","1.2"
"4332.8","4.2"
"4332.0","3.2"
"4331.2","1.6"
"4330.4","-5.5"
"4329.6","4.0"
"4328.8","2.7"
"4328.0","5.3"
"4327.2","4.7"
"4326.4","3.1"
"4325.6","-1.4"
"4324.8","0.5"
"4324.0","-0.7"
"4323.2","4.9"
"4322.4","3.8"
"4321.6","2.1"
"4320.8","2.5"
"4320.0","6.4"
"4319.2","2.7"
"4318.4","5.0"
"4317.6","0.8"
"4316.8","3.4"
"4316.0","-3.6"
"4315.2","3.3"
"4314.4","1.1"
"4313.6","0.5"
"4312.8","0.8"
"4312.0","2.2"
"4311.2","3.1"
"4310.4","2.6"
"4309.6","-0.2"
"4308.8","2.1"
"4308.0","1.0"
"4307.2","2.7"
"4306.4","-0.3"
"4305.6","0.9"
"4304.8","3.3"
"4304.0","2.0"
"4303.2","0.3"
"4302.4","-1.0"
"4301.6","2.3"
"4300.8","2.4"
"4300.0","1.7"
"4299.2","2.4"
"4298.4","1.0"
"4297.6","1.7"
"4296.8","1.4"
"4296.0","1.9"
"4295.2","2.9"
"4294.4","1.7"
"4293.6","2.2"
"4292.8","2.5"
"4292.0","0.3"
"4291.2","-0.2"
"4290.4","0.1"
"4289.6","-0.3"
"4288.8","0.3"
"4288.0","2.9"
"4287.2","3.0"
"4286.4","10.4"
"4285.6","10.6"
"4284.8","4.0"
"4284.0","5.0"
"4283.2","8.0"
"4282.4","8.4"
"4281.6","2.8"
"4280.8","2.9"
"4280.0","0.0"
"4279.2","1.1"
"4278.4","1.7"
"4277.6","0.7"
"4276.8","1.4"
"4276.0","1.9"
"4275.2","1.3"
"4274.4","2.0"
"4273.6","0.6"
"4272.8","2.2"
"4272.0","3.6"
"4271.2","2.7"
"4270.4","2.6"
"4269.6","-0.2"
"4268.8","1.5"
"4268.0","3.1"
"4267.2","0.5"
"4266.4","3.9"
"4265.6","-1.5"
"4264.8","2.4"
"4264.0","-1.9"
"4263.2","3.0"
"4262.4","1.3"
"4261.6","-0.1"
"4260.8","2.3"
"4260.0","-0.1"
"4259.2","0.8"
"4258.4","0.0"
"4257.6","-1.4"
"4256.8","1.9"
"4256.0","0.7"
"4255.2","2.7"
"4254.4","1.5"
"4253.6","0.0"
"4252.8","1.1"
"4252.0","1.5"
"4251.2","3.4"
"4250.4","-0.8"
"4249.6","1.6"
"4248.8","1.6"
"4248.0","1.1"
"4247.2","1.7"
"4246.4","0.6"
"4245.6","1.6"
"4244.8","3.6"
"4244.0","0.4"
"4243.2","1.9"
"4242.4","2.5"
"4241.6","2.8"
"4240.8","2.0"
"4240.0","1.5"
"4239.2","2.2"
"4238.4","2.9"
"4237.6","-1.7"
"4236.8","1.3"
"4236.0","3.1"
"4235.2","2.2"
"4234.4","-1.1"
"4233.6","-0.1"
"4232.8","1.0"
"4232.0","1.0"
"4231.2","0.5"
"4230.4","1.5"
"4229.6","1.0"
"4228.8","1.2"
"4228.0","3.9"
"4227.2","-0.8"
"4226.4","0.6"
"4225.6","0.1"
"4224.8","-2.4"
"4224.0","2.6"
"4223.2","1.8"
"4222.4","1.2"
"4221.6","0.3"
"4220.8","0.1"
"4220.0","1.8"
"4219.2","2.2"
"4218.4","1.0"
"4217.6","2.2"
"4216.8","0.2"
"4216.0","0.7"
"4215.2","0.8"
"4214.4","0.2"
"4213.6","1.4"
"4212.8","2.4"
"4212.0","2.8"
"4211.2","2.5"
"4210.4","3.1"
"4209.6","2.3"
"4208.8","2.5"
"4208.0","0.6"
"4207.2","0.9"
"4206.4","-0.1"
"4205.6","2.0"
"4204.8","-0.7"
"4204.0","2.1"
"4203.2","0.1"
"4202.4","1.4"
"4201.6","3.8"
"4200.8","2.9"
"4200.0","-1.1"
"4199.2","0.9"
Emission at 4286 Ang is [O II] 3727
